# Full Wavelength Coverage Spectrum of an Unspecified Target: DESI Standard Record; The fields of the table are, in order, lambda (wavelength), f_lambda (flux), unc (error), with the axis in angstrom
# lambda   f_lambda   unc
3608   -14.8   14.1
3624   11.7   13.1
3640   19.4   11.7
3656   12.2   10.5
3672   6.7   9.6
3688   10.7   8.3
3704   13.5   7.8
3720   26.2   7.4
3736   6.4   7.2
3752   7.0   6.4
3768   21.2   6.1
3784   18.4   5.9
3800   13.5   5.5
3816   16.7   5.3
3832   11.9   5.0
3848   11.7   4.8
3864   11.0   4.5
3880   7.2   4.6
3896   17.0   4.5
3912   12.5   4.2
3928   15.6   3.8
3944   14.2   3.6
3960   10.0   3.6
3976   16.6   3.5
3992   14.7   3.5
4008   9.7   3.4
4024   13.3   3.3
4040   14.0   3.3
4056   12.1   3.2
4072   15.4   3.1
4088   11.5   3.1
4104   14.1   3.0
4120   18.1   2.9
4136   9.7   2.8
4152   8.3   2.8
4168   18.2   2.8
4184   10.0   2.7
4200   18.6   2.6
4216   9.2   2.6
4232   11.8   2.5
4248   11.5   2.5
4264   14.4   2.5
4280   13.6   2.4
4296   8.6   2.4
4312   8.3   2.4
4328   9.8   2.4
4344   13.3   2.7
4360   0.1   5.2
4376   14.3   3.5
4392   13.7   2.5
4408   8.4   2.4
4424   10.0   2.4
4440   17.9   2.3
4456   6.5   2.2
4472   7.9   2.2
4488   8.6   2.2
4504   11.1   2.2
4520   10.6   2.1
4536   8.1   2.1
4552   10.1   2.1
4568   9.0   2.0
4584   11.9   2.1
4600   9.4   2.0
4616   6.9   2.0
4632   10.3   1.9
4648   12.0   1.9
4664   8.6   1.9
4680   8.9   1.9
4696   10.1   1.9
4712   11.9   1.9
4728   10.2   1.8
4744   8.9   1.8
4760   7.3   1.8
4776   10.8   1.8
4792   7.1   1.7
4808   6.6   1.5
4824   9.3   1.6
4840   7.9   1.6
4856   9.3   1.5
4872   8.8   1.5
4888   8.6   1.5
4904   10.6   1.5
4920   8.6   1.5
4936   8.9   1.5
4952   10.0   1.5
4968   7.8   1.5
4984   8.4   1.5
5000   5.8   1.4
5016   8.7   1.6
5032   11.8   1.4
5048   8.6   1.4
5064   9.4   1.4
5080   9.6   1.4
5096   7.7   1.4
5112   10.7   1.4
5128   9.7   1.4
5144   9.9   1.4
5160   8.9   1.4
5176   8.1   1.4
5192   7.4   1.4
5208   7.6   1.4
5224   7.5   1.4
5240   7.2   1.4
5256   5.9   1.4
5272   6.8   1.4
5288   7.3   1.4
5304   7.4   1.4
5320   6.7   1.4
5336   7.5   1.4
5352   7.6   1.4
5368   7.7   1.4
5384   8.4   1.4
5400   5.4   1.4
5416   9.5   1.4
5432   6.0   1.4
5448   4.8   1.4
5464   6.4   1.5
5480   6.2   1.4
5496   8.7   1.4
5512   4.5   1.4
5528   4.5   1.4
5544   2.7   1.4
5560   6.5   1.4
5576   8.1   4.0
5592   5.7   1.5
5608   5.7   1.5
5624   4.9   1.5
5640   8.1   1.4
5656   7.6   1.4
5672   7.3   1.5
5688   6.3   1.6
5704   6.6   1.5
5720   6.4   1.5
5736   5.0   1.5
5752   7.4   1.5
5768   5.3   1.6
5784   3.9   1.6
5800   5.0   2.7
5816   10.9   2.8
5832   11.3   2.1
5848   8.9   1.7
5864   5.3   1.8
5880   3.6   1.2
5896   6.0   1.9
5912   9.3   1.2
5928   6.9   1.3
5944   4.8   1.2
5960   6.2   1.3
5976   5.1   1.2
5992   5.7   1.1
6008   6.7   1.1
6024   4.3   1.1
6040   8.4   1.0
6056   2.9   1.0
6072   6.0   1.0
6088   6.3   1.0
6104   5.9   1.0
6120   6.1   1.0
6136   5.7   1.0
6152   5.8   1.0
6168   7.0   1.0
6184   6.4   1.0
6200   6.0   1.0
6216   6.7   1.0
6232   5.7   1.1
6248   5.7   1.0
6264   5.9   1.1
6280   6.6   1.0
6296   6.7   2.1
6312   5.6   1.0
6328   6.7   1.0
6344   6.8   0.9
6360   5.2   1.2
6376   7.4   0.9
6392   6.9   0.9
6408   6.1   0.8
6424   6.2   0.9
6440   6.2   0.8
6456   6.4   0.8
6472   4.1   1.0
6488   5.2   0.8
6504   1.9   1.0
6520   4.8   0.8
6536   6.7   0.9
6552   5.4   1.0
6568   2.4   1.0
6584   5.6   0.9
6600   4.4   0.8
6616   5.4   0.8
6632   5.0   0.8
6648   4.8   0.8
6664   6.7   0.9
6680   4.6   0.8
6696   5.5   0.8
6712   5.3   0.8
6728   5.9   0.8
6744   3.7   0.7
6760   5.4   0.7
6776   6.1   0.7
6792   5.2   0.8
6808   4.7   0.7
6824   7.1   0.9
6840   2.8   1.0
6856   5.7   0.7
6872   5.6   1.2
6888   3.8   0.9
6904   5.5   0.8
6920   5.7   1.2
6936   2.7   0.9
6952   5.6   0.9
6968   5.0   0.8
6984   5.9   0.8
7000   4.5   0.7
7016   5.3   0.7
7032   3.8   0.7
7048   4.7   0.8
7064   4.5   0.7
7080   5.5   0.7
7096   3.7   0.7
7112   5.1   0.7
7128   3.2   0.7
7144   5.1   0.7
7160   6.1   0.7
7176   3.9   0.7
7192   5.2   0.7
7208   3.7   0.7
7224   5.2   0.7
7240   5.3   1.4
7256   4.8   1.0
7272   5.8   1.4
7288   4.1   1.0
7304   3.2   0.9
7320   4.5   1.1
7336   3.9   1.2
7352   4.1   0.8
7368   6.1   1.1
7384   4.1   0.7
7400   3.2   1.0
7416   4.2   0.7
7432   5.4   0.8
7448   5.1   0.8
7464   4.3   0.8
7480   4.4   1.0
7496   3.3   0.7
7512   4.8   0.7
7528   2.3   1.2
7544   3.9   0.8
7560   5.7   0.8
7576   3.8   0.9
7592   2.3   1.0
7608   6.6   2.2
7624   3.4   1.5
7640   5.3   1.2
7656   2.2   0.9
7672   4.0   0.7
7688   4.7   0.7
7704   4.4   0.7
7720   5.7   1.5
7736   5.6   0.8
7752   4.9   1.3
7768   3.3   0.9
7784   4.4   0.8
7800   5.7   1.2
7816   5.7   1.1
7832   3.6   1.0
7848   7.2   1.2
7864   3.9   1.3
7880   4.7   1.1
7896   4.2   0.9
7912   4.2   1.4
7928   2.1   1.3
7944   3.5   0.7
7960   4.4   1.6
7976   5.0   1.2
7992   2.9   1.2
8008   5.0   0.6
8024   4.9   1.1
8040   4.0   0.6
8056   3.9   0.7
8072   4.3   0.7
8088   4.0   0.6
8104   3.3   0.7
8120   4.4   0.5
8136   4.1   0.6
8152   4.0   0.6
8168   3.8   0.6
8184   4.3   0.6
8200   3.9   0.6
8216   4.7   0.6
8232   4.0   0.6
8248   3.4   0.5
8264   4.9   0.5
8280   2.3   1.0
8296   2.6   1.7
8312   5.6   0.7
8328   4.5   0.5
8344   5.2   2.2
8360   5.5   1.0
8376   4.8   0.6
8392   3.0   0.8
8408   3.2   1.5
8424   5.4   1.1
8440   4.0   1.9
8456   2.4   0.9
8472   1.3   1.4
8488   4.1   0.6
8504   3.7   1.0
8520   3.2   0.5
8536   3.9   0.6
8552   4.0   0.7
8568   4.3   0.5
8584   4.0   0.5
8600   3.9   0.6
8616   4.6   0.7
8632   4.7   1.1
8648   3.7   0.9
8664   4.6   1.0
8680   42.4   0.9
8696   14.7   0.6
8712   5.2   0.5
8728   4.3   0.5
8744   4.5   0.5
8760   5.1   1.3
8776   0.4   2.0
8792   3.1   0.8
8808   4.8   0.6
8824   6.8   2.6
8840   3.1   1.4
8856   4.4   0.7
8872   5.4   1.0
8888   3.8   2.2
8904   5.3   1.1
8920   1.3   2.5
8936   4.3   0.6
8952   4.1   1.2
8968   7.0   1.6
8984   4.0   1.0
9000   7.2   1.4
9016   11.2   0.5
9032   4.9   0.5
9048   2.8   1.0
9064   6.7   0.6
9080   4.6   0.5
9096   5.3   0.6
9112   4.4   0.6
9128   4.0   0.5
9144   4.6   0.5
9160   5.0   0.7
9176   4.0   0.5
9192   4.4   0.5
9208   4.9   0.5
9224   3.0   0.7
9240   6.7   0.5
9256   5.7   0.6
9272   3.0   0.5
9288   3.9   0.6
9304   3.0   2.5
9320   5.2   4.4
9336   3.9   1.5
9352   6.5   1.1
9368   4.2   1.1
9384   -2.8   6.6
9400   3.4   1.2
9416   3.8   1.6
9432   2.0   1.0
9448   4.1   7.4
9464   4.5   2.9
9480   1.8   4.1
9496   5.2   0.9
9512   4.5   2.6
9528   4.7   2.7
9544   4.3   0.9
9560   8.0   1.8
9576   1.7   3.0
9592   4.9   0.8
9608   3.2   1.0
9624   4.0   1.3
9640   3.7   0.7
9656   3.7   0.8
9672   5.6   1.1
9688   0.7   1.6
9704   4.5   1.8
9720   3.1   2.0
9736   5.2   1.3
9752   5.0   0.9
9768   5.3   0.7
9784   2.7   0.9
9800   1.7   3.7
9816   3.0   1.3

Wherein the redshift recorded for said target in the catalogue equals 1.329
